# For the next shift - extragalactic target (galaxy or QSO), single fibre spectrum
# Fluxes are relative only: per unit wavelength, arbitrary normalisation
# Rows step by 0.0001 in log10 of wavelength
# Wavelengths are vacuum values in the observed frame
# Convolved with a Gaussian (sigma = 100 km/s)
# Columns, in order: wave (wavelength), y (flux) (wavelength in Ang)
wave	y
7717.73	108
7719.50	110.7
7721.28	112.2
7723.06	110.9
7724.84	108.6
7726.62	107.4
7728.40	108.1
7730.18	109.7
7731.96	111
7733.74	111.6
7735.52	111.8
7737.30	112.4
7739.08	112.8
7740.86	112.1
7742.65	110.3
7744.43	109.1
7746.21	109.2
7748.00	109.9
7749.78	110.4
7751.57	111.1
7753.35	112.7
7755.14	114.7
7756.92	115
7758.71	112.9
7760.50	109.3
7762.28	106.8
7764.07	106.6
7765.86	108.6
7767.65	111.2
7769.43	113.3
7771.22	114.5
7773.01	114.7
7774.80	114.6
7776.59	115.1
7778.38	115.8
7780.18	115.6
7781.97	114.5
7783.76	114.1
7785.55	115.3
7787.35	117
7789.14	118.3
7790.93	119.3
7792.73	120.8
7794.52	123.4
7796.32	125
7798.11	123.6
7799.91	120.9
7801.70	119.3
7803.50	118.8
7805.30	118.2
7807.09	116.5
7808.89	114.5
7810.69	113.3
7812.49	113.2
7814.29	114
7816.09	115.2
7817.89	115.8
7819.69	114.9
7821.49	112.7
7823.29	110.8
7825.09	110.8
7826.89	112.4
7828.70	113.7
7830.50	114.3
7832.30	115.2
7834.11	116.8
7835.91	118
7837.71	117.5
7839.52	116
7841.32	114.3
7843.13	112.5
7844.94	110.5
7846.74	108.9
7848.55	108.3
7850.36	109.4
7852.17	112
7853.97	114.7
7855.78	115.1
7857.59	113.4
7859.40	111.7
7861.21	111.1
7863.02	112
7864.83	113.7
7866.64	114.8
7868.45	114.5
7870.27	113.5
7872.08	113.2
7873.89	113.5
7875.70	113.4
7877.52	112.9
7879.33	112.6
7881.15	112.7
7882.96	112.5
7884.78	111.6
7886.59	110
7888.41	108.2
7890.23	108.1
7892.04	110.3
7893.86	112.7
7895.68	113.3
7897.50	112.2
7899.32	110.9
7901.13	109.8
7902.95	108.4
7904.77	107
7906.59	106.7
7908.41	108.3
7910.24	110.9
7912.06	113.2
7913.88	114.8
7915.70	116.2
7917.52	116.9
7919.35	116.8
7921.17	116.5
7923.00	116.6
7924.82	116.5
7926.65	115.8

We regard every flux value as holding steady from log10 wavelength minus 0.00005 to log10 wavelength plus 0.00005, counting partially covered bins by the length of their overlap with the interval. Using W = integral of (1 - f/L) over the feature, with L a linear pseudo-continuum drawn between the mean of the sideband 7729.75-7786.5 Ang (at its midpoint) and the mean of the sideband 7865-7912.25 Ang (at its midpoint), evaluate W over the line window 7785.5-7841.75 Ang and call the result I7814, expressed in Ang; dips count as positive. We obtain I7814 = -2.4 Ang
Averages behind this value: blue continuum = 112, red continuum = 111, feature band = 117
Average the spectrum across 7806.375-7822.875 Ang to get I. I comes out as 114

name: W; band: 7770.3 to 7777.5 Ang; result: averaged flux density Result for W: 115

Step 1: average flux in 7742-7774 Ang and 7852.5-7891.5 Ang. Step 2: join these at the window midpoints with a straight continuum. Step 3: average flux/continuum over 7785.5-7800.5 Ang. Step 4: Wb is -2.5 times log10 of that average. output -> -0.08 mag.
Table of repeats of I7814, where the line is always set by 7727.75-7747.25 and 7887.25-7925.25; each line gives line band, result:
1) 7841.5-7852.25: 0.1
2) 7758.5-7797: -1.3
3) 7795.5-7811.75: -1.1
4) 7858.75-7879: -0.2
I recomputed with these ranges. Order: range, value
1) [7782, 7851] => 116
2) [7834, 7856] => 113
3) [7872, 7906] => 111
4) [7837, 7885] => 113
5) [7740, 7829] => 114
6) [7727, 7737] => 110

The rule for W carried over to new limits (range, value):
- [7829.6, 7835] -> 115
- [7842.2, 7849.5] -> 110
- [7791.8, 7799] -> 123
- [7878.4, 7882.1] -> 113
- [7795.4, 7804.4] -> 121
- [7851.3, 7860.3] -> 113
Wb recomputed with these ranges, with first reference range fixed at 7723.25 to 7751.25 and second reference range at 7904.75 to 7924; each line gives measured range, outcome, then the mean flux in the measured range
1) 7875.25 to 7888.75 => 0.010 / 112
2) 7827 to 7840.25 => -0.035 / 116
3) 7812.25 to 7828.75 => -0.015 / 113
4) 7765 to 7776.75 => -0.021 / 113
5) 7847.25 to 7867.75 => 0.000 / 112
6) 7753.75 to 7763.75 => -0.008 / 111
